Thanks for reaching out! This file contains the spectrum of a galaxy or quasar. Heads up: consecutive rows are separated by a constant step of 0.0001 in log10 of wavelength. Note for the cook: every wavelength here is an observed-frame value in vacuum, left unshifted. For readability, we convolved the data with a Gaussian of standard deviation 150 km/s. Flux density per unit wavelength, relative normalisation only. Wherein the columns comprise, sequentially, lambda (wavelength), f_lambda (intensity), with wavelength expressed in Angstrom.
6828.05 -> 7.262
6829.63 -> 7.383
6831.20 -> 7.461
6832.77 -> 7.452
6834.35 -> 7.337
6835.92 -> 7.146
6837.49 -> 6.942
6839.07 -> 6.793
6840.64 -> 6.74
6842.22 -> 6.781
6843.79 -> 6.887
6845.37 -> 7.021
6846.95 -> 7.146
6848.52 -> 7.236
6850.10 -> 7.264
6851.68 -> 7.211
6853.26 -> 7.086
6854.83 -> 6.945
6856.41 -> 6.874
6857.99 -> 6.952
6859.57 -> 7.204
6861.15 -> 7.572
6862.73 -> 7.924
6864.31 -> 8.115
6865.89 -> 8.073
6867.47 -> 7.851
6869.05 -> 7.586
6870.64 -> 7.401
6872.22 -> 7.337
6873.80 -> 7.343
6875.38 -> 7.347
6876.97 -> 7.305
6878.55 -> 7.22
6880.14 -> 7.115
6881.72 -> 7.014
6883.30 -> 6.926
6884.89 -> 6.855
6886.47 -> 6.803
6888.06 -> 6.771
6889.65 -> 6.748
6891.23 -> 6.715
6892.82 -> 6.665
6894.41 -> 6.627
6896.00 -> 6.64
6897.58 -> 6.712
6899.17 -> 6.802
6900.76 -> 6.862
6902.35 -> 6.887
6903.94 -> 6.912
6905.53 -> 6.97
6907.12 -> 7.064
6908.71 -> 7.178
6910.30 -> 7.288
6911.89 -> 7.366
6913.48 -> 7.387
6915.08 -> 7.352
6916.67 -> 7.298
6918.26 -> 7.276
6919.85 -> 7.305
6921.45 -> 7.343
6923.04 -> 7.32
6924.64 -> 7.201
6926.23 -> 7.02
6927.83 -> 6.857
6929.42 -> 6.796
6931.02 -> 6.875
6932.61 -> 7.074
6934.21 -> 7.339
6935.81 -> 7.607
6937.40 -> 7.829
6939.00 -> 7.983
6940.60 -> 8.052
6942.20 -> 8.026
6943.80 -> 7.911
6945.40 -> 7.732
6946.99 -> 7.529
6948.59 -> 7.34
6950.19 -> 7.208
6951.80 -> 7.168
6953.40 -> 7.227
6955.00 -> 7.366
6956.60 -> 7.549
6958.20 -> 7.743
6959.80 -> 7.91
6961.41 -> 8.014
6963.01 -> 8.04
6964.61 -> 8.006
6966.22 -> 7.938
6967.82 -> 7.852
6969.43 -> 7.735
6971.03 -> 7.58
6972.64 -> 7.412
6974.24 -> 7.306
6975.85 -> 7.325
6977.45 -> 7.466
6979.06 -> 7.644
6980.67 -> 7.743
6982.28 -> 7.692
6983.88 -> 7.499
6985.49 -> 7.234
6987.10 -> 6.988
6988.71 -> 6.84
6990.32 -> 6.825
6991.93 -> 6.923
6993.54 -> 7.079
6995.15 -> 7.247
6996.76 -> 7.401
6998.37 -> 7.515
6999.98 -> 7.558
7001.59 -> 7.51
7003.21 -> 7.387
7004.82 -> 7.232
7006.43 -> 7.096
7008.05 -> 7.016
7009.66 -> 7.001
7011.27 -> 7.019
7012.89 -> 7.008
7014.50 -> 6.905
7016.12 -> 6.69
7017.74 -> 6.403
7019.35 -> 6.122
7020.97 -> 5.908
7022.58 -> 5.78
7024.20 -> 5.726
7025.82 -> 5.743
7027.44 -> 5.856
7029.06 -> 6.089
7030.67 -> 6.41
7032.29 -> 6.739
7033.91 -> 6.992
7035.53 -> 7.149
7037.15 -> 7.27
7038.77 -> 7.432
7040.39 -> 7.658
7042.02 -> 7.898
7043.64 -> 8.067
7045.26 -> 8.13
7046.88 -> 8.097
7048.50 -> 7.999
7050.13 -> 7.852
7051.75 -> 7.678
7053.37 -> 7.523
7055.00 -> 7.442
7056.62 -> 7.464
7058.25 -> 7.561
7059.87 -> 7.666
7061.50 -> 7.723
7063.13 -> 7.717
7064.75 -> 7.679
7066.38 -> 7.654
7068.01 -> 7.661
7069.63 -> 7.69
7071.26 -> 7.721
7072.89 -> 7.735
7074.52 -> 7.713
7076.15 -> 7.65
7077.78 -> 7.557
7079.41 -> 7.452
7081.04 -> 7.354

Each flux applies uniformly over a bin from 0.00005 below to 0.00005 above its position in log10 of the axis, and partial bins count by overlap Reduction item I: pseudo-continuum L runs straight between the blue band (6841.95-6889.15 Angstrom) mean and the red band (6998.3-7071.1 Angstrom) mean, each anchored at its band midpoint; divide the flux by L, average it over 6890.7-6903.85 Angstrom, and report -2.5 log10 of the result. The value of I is 0.07 mag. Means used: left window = 7.24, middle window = 6.75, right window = 7.17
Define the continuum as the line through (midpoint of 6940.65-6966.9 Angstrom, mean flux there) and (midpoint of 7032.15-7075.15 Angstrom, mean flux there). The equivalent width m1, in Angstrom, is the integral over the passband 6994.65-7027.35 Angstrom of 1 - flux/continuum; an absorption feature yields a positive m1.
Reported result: 3.7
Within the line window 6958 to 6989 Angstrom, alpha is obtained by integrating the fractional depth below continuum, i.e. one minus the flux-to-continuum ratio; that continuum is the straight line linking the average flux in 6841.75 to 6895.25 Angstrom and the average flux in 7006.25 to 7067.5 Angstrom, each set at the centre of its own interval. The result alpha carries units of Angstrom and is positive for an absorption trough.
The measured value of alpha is -2.0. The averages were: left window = 7.18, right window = 7.11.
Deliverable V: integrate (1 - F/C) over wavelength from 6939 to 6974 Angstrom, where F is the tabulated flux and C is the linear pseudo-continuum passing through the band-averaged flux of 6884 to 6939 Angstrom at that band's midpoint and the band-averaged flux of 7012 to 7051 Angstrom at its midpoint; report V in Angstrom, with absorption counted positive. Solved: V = -3.4 Angstrom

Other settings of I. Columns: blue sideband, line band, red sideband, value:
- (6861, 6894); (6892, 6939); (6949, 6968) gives 0.049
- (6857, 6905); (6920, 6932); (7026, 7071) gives 0.022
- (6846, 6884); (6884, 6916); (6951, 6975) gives 0.079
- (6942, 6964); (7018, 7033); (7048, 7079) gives 0.254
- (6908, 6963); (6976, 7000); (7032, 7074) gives 0.032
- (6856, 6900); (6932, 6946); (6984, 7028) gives -0.108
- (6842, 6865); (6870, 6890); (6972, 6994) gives 0.021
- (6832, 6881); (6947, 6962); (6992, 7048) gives -0.059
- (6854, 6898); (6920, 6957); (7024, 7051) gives -0.035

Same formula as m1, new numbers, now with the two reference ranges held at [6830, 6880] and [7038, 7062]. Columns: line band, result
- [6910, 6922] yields 0.15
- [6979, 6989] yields 0.27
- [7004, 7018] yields 1.28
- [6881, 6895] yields 1.07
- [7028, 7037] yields 1.18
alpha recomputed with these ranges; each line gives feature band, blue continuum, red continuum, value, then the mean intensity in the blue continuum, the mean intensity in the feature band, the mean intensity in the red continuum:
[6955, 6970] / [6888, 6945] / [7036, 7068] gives -1.0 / 7.18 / 7.84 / 7.7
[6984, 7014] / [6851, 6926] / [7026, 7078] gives 0.8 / 7.16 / 7.17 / 7.46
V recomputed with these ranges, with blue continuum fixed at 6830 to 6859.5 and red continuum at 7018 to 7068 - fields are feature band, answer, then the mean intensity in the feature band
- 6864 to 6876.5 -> -0.91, 7.6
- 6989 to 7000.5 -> -0.08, 7.2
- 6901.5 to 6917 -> -0.12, 7.16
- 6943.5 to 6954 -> -0.44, 7.43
